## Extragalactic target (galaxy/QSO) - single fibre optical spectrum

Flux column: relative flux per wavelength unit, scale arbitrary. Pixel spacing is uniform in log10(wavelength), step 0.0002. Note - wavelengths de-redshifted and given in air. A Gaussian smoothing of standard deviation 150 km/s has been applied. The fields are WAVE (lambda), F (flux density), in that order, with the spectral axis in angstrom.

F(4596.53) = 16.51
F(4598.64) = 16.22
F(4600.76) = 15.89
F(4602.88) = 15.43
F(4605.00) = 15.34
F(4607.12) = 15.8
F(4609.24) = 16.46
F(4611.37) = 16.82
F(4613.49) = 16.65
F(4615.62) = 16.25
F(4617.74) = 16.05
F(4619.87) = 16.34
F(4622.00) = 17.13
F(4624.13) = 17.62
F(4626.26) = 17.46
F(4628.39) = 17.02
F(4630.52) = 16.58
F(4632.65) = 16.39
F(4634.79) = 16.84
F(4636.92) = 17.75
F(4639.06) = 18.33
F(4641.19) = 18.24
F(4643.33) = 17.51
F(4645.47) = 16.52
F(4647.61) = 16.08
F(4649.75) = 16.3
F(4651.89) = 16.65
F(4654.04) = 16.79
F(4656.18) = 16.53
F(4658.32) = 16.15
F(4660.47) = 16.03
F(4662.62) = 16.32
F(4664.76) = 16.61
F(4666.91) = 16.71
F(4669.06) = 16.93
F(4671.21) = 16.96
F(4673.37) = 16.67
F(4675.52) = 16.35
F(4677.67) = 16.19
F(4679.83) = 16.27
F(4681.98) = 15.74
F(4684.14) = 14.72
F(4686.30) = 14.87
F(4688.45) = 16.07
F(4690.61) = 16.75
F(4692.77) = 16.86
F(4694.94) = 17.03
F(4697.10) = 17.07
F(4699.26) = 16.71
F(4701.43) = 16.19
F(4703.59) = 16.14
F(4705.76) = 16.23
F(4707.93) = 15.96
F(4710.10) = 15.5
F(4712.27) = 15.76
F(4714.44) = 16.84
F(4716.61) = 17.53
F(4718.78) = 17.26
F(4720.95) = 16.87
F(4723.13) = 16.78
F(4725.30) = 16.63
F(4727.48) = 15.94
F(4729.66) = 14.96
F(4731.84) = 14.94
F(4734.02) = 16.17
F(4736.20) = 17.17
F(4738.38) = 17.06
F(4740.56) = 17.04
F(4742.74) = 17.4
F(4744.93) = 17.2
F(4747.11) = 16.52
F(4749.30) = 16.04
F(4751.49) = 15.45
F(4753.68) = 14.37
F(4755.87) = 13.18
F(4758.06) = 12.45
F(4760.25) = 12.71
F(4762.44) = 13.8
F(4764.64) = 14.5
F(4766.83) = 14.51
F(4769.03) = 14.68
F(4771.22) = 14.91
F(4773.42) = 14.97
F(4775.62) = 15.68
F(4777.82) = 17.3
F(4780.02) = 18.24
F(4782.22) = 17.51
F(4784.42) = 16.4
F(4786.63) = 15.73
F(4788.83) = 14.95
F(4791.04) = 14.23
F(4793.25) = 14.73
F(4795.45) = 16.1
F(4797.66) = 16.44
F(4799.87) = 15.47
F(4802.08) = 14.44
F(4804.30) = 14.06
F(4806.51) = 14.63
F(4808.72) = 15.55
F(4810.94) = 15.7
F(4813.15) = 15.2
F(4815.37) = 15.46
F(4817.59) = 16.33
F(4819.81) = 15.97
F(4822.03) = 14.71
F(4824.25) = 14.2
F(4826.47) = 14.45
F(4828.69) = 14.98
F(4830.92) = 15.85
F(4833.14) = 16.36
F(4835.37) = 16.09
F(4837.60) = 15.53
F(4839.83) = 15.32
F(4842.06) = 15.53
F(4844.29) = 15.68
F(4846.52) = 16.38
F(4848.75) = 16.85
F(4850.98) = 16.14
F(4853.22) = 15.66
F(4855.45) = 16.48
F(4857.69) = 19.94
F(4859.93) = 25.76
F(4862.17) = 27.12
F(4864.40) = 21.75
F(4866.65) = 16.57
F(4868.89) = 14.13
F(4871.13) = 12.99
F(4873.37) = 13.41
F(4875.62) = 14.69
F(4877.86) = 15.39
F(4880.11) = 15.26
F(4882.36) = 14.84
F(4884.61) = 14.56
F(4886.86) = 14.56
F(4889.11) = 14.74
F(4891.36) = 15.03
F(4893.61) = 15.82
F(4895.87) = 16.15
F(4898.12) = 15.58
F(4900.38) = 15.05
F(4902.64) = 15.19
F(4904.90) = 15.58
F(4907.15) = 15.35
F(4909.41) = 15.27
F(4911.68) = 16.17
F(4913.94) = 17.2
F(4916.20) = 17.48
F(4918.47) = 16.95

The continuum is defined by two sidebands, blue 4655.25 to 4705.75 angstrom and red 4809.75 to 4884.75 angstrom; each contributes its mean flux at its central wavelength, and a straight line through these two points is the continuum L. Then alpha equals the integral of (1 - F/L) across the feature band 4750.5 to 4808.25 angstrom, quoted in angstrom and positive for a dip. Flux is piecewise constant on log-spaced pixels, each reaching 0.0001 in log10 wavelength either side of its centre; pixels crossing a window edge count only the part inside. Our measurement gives 4.5 angstrom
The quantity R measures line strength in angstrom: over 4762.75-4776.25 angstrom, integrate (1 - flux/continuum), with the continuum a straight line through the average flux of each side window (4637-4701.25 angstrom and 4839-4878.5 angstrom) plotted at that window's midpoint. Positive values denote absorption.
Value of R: 1.7 angstrom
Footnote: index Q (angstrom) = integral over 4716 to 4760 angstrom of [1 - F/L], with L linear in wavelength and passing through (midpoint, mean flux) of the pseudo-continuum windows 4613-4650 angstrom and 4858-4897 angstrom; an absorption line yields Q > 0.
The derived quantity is 2.3 angstrom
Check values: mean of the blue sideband 17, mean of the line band 16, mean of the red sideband 16.7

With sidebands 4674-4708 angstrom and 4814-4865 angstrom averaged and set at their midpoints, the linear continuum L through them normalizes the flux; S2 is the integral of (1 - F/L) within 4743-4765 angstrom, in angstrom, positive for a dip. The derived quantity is 2.4 angstrom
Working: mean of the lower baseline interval 16.2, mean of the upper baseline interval 17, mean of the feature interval 14.7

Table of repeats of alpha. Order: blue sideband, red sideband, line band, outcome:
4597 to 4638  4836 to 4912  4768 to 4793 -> 0.84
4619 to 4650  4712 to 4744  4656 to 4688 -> 1.33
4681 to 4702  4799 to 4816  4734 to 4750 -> -1.21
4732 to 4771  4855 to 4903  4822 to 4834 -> 0.73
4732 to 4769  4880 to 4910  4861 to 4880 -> -2.12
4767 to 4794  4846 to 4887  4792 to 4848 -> 3.17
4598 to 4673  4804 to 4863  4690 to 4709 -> 0.07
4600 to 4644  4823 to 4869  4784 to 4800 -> 1.55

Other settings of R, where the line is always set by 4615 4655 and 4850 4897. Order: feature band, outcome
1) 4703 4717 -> 0.5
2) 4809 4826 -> 1.4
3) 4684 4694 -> 0.5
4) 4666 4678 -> 0.2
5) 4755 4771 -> 2.9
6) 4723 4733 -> 0.6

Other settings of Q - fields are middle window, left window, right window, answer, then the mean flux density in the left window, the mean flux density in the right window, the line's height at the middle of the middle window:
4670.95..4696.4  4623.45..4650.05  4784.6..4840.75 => 0.7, 17.1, 15.3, 16.7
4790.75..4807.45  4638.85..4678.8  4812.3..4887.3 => 1.4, 16.7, 16.3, 16.4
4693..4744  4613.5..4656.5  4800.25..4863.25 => 0.7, 16.9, 16.4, 16.7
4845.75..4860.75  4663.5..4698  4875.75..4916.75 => -2.3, 16.4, 15.5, 15.6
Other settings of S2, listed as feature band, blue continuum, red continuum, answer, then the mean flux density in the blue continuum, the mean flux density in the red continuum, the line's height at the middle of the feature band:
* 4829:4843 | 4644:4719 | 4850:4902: 0.7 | 16.4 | 16.6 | 16.5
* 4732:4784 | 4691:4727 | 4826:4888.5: 3.0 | 16.6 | 16.5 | 16.6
